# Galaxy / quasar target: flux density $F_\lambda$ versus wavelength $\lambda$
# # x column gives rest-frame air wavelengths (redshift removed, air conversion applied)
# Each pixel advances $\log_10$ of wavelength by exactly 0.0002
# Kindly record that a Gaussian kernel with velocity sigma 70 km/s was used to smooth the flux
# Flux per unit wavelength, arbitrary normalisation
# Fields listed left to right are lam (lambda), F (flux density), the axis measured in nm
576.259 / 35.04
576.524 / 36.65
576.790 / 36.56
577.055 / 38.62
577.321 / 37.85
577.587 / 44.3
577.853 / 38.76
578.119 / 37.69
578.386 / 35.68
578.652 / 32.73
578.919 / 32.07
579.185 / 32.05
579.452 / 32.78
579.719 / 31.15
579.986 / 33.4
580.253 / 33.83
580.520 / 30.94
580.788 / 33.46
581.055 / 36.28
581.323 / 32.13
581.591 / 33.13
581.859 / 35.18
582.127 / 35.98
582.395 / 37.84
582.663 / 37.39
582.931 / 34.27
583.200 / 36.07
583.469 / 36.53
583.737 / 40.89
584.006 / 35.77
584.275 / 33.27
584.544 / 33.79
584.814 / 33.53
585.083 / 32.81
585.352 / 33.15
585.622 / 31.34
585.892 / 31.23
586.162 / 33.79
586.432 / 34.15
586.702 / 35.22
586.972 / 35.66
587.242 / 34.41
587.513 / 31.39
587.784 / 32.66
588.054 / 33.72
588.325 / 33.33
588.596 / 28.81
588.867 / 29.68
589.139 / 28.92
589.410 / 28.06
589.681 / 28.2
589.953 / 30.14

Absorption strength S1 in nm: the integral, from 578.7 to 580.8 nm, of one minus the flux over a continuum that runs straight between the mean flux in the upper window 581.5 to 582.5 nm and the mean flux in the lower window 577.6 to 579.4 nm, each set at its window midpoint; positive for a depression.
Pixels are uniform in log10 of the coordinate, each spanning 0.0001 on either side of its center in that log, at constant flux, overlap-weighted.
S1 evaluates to 0.179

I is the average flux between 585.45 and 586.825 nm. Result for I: 33.1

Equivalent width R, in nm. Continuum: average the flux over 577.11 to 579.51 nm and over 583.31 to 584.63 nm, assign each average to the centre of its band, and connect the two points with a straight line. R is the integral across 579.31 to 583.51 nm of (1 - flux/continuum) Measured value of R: 0.21 nm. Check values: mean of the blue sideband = 36.2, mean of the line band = 34.3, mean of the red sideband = 36.1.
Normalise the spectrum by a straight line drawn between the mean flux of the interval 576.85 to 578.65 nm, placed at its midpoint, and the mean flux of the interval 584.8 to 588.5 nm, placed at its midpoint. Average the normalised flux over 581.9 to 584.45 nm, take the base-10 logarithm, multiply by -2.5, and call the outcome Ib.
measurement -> -0.03 mag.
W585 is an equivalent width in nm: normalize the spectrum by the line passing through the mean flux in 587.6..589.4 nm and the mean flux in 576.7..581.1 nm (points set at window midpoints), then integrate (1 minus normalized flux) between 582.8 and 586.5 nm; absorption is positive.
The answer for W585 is -0.19 nm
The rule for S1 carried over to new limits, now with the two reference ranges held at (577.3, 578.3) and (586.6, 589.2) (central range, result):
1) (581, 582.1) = 0.08 nm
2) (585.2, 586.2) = 0.05 nm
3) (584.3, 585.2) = 0.03 nm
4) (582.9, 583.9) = -0.04 nm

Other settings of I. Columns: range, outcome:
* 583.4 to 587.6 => 34.2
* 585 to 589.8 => 32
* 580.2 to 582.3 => 33.9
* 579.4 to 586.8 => 34.3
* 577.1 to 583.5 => 35.1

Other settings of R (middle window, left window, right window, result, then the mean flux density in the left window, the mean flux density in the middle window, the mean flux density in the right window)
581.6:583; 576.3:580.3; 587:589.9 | -0.09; 35.6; 36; 31.1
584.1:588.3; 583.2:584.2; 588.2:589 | 0.05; 37.3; 33.4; 30.6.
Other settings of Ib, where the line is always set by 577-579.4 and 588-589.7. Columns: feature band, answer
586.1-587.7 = -0.094 mag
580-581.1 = 0.052 mag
